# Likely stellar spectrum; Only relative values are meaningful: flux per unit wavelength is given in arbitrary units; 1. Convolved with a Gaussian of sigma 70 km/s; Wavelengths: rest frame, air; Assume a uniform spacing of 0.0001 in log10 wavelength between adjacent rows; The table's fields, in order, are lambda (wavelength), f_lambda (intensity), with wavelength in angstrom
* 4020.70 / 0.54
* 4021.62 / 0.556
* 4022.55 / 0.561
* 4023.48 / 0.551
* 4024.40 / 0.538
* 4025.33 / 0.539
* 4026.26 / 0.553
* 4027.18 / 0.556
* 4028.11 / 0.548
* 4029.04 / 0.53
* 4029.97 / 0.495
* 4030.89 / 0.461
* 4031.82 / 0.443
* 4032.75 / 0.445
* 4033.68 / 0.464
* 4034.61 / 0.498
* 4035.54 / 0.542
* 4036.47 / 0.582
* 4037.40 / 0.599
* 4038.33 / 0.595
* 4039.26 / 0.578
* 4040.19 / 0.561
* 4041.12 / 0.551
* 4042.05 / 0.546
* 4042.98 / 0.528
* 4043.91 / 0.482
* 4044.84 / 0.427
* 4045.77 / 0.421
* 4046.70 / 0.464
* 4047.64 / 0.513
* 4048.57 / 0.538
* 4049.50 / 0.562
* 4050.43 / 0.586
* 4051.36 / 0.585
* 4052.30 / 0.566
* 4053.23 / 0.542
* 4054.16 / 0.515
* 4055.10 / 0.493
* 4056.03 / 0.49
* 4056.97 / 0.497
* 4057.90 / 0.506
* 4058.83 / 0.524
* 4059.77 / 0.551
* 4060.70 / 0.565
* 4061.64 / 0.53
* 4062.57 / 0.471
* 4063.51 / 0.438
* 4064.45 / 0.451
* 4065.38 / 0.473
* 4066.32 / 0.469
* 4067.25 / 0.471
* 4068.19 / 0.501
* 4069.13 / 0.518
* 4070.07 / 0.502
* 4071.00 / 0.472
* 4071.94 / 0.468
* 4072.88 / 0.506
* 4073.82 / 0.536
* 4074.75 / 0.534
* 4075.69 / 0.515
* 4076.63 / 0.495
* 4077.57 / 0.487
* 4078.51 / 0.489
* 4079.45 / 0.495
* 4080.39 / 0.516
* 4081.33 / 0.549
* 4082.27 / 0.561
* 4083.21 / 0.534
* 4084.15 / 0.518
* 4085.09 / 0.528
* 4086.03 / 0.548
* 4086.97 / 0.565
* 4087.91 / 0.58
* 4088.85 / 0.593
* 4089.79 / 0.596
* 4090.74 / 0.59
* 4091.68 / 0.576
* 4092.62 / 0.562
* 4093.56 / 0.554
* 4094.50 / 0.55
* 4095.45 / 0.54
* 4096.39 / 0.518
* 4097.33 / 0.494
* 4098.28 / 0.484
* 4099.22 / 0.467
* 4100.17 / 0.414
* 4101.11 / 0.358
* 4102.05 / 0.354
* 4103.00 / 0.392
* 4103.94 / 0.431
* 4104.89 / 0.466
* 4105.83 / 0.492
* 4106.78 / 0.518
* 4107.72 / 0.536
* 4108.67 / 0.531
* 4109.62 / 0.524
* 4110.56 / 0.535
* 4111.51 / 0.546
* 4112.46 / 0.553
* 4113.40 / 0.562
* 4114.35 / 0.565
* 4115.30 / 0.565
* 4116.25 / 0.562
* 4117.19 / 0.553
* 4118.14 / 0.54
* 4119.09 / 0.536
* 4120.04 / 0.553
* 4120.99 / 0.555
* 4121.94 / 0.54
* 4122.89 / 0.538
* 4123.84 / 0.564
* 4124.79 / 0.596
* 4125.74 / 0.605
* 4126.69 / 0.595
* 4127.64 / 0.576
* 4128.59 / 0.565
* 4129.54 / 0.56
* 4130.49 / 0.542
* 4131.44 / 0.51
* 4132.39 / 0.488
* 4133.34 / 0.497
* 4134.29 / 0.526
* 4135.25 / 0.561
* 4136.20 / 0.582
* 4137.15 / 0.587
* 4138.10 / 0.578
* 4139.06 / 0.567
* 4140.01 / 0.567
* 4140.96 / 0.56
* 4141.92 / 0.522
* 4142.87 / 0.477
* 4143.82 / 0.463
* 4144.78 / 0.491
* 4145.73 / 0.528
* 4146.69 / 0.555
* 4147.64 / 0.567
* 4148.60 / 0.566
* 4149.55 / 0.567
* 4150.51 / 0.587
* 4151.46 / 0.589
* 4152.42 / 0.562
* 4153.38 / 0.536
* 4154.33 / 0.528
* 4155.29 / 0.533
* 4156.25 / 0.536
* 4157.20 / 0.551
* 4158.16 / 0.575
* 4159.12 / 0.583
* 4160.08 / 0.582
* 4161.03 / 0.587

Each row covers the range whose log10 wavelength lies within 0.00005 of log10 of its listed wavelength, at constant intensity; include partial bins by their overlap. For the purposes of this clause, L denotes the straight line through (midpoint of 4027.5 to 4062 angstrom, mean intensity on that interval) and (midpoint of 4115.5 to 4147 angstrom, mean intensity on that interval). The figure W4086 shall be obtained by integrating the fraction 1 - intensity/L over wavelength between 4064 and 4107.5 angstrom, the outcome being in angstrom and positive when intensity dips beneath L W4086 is 2.3 angstrom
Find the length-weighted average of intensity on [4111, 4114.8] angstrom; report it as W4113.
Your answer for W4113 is 0.556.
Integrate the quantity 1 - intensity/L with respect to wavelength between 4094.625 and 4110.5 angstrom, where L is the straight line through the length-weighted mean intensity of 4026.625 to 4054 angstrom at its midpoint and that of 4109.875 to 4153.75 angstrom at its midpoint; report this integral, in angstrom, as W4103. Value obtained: 2.02 angstrom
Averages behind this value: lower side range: 0.525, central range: 0.473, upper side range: 0.551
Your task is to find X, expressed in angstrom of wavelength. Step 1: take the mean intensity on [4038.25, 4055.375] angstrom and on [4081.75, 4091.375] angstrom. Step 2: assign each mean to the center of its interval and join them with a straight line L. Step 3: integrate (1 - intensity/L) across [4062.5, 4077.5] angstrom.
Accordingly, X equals 1.6 angstrom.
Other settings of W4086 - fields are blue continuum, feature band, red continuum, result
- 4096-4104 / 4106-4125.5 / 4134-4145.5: -2.97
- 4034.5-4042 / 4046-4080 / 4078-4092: 2.95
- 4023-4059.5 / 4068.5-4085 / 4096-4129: 0.31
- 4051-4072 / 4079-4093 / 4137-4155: -1.02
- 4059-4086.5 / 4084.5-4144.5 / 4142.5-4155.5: -0.87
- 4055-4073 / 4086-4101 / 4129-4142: -0.55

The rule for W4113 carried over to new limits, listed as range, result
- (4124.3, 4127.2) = 0.598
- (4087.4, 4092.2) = 0.587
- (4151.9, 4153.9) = 0.549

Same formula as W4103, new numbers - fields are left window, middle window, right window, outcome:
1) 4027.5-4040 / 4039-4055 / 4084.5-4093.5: 0.2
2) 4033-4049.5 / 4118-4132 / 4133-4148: -0.6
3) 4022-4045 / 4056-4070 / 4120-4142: 1.0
